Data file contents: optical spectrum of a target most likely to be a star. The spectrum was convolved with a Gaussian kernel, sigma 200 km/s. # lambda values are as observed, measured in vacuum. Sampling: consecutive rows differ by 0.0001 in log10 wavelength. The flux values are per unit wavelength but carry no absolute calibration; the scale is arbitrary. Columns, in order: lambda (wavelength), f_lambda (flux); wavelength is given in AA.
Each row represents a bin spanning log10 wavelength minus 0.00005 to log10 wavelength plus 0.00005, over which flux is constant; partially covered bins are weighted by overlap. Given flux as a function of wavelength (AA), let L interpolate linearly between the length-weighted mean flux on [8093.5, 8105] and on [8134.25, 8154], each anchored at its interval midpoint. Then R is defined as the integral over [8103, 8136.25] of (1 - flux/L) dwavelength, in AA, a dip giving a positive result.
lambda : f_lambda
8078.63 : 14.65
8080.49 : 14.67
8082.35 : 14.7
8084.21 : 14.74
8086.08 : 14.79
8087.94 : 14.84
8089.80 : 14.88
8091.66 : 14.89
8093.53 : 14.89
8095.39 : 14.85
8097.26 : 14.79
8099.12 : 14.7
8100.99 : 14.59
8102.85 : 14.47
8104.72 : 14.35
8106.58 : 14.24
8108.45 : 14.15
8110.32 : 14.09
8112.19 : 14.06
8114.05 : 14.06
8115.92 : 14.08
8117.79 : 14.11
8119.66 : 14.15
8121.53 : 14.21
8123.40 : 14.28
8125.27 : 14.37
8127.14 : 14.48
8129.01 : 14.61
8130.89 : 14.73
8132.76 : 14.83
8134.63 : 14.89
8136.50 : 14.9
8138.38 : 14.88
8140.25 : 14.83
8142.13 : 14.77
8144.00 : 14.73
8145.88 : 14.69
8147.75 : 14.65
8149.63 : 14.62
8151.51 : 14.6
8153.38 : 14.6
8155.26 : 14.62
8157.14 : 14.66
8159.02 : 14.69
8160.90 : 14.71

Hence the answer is 0.8 AA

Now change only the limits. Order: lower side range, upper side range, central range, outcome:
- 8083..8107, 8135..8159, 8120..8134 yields 0.2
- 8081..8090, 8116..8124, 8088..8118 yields 0.0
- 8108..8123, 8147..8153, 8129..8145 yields -0.4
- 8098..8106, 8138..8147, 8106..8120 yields 0.5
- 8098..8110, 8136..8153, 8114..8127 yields 0.3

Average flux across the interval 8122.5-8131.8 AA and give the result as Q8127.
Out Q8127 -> 14.5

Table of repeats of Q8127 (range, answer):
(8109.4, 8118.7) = 14.1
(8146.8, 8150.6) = 14.6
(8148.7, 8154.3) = 14.6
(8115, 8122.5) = 14.1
